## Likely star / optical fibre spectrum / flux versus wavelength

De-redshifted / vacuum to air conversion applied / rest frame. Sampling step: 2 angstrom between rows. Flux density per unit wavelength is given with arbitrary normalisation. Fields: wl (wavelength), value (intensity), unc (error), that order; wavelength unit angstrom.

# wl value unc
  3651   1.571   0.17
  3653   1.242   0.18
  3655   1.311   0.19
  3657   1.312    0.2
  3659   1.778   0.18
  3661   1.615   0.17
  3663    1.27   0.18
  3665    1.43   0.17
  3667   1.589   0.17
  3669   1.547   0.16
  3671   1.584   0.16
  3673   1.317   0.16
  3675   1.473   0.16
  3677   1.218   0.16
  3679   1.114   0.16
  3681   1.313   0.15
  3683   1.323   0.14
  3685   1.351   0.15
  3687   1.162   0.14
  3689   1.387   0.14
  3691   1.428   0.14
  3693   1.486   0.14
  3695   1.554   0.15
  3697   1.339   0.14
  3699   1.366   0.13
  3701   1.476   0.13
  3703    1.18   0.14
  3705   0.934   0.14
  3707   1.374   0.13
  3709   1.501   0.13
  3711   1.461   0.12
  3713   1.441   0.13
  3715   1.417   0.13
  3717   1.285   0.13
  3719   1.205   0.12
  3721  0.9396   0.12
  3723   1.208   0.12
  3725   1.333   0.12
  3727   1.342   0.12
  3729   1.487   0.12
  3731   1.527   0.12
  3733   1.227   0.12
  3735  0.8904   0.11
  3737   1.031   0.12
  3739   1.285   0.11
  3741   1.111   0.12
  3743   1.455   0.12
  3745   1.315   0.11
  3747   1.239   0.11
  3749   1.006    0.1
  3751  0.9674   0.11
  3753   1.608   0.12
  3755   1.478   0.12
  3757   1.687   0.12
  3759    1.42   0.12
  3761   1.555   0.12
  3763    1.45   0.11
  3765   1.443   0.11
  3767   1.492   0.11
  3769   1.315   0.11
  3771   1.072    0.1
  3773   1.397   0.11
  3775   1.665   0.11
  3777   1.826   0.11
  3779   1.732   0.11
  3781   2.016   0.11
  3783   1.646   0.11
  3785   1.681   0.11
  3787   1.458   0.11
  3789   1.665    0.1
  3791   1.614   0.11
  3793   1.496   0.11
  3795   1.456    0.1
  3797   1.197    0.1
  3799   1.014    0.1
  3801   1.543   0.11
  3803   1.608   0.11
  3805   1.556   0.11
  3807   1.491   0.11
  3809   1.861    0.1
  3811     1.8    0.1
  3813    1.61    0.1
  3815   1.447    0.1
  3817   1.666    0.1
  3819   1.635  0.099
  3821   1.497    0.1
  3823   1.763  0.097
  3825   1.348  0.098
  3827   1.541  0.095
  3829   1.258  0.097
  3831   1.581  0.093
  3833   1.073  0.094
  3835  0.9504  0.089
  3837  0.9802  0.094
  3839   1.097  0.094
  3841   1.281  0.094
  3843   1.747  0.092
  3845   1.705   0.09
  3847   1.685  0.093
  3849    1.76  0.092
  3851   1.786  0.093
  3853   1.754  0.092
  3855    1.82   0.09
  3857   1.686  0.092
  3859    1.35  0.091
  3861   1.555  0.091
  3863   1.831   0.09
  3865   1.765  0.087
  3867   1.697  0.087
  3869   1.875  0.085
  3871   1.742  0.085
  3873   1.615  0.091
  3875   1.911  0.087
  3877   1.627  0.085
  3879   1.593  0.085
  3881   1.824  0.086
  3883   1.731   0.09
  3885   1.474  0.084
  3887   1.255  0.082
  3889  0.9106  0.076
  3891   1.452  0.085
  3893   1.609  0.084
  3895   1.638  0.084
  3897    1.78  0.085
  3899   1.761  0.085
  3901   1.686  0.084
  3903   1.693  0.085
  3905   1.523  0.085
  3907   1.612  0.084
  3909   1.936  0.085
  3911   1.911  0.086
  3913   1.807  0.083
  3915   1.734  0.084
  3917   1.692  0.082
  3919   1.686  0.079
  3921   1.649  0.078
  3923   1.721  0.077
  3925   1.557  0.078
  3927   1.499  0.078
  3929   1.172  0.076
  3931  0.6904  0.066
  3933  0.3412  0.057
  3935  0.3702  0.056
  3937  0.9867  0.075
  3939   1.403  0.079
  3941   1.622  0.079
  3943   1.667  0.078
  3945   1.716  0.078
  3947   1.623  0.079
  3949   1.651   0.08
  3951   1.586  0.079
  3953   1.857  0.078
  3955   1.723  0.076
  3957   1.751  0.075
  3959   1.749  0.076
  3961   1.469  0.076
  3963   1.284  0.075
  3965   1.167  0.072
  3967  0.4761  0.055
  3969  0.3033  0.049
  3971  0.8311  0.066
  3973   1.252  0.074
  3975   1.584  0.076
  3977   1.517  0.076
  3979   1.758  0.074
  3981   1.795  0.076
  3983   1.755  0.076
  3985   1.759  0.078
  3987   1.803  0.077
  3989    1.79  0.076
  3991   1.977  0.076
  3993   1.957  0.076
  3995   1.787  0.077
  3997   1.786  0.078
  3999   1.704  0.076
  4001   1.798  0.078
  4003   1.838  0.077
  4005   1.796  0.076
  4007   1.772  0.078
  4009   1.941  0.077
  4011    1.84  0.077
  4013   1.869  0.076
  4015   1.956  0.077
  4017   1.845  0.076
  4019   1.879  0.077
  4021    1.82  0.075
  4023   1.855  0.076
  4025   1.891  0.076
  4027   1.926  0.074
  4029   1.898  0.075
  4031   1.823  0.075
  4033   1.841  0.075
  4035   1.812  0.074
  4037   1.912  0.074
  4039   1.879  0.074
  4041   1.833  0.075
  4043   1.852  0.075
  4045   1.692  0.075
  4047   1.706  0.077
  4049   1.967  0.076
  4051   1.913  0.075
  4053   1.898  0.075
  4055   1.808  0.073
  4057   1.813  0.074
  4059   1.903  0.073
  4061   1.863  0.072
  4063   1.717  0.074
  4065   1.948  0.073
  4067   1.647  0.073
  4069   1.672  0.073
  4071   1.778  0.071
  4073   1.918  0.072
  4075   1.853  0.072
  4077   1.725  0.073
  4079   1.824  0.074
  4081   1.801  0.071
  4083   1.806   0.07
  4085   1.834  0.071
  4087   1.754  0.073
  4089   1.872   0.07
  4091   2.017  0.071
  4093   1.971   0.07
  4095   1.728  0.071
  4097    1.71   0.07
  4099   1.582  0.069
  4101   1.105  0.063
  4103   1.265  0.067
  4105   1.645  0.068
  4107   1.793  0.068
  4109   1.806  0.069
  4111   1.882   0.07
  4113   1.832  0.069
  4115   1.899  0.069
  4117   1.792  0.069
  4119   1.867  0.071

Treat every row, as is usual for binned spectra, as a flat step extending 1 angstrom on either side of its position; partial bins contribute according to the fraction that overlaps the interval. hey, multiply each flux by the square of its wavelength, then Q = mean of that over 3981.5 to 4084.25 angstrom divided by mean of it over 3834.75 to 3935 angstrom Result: 1.27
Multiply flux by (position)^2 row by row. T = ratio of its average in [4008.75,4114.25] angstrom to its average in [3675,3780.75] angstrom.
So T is 1.59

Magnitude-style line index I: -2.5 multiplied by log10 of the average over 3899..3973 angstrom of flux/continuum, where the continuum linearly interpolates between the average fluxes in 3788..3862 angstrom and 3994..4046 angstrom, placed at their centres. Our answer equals 0.19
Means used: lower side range 1.51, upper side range 1.84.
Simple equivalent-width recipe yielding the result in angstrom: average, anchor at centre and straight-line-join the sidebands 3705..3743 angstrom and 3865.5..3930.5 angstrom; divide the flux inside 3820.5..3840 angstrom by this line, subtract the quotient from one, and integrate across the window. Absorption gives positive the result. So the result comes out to 2.44 angstrom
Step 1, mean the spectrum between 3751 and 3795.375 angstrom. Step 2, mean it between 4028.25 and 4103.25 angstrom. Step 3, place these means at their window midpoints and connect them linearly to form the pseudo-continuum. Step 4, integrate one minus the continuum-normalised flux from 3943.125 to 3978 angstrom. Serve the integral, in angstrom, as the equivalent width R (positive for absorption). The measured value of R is 6.3 angstrom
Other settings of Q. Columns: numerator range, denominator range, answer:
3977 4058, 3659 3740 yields 1.62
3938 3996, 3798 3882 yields 1.05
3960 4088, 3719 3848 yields 1.37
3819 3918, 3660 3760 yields 1.30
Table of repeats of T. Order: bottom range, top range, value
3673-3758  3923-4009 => 1.29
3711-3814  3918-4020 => 1.20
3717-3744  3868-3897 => 1.40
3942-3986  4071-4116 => 1.28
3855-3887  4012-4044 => 1.21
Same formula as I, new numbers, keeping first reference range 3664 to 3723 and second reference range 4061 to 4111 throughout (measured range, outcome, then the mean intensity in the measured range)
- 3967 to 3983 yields 0.27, 1.27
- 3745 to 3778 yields 0.01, 1.41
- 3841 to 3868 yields -0.12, 1.69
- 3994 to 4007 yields -0.08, 1.78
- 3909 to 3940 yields 0.16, 1.37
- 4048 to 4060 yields -0.10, 1.88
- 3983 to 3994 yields -0.12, 1.85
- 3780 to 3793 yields -0.16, 1.67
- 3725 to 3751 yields 0.13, 1.24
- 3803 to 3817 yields -0.11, 1.63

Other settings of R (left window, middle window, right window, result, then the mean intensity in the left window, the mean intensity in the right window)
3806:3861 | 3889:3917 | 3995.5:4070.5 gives -0.7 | 1.53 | 1.83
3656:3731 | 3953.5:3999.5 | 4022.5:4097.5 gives 5.5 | 1.37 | 1.83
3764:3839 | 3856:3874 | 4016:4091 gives -1.2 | 1.49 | 1.83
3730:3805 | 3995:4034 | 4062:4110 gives -4.1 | 1.42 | 1.74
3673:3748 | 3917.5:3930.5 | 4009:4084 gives 1.0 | 1.3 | 1.84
